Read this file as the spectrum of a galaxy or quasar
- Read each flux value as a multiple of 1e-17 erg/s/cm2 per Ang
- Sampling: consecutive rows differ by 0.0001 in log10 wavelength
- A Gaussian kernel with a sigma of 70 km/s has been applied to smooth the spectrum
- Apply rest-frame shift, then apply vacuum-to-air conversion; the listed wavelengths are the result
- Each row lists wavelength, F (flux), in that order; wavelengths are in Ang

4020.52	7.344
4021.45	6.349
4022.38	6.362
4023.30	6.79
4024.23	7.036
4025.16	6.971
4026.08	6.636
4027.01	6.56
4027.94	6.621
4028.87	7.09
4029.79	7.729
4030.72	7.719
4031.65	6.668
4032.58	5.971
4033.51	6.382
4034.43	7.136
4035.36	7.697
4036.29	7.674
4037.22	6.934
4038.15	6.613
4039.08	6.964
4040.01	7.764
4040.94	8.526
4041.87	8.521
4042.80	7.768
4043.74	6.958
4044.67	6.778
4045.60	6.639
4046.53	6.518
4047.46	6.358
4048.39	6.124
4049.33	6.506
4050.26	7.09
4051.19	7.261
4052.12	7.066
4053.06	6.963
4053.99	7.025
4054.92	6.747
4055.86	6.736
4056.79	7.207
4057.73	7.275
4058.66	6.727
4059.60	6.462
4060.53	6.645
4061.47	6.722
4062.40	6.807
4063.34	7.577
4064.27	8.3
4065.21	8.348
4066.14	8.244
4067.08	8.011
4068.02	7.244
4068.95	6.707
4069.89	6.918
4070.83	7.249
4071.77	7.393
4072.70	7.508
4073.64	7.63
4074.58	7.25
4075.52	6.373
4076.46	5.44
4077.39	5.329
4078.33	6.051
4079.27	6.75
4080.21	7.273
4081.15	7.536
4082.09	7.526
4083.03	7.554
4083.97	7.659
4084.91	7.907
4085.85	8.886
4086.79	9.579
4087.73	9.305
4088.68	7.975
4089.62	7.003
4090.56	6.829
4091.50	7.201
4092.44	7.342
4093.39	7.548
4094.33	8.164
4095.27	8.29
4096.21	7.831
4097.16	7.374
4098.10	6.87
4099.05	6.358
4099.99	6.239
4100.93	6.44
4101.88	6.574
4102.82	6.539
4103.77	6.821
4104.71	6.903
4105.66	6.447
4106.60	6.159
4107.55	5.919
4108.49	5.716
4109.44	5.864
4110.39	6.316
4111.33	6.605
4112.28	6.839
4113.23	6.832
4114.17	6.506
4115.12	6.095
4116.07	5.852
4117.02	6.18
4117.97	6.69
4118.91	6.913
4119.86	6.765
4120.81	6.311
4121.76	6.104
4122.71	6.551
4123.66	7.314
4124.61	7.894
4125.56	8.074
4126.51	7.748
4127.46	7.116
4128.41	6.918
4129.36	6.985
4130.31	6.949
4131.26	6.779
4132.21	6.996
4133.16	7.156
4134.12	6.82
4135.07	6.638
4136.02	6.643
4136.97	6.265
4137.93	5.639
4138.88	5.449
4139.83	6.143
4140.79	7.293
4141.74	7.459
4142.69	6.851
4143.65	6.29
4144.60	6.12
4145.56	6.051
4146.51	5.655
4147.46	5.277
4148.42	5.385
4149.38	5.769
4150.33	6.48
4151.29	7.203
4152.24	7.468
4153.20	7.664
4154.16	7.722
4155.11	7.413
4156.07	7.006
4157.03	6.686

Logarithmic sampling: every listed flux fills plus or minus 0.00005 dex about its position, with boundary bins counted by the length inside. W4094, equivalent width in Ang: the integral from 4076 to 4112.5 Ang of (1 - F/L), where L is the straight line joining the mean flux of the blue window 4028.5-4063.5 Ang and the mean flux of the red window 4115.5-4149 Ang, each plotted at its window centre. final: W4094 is -1.4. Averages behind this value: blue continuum 7.03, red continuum 6.6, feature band 7.05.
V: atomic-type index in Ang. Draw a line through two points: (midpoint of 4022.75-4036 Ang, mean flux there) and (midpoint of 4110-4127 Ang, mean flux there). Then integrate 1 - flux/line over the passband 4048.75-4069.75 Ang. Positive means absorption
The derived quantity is -0.9 Ang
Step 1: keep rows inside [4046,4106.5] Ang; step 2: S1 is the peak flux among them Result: 9.579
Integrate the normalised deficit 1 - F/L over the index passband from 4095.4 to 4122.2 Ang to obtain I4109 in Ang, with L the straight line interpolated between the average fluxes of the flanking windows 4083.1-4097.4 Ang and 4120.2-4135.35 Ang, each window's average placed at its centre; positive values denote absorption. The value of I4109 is 3.4 Ang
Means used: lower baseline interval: 7.92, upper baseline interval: 7.02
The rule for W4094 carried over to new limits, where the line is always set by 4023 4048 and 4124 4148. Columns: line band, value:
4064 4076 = -0.9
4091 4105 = -0.5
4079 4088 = -1.4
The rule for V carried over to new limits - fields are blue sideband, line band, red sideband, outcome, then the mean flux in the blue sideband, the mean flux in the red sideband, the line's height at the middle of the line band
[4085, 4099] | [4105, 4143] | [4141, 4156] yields 2.55 Ang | 7.82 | 6.61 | 7.14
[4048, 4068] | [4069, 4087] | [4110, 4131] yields -0.46 Ang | 7.14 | 6.8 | 7.03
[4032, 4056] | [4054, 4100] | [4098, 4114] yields -4.17 Ang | 7.03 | 6.43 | 6.71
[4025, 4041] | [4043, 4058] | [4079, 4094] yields 0.93 Ang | 7.06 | 7.76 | 7.29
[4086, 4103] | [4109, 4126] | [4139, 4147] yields 0.77 Ang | 7.46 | 6.44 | 6.97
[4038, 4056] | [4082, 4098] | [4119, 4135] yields -1.89 Ang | 7.06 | 7.01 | 7.03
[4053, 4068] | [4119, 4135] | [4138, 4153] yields -1.19 Ang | 7.25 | 6.33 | 6.53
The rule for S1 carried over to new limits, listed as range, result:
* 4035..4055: 8.526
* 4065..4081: 8.348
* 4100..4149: 8.074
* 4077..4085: 7.907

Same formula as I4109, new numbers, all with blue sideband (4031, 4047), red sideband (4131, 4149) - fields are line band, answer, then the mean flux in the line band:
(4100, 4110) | 0.45 Ang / 6.33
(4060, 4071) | -0.72 Ang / 7.4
